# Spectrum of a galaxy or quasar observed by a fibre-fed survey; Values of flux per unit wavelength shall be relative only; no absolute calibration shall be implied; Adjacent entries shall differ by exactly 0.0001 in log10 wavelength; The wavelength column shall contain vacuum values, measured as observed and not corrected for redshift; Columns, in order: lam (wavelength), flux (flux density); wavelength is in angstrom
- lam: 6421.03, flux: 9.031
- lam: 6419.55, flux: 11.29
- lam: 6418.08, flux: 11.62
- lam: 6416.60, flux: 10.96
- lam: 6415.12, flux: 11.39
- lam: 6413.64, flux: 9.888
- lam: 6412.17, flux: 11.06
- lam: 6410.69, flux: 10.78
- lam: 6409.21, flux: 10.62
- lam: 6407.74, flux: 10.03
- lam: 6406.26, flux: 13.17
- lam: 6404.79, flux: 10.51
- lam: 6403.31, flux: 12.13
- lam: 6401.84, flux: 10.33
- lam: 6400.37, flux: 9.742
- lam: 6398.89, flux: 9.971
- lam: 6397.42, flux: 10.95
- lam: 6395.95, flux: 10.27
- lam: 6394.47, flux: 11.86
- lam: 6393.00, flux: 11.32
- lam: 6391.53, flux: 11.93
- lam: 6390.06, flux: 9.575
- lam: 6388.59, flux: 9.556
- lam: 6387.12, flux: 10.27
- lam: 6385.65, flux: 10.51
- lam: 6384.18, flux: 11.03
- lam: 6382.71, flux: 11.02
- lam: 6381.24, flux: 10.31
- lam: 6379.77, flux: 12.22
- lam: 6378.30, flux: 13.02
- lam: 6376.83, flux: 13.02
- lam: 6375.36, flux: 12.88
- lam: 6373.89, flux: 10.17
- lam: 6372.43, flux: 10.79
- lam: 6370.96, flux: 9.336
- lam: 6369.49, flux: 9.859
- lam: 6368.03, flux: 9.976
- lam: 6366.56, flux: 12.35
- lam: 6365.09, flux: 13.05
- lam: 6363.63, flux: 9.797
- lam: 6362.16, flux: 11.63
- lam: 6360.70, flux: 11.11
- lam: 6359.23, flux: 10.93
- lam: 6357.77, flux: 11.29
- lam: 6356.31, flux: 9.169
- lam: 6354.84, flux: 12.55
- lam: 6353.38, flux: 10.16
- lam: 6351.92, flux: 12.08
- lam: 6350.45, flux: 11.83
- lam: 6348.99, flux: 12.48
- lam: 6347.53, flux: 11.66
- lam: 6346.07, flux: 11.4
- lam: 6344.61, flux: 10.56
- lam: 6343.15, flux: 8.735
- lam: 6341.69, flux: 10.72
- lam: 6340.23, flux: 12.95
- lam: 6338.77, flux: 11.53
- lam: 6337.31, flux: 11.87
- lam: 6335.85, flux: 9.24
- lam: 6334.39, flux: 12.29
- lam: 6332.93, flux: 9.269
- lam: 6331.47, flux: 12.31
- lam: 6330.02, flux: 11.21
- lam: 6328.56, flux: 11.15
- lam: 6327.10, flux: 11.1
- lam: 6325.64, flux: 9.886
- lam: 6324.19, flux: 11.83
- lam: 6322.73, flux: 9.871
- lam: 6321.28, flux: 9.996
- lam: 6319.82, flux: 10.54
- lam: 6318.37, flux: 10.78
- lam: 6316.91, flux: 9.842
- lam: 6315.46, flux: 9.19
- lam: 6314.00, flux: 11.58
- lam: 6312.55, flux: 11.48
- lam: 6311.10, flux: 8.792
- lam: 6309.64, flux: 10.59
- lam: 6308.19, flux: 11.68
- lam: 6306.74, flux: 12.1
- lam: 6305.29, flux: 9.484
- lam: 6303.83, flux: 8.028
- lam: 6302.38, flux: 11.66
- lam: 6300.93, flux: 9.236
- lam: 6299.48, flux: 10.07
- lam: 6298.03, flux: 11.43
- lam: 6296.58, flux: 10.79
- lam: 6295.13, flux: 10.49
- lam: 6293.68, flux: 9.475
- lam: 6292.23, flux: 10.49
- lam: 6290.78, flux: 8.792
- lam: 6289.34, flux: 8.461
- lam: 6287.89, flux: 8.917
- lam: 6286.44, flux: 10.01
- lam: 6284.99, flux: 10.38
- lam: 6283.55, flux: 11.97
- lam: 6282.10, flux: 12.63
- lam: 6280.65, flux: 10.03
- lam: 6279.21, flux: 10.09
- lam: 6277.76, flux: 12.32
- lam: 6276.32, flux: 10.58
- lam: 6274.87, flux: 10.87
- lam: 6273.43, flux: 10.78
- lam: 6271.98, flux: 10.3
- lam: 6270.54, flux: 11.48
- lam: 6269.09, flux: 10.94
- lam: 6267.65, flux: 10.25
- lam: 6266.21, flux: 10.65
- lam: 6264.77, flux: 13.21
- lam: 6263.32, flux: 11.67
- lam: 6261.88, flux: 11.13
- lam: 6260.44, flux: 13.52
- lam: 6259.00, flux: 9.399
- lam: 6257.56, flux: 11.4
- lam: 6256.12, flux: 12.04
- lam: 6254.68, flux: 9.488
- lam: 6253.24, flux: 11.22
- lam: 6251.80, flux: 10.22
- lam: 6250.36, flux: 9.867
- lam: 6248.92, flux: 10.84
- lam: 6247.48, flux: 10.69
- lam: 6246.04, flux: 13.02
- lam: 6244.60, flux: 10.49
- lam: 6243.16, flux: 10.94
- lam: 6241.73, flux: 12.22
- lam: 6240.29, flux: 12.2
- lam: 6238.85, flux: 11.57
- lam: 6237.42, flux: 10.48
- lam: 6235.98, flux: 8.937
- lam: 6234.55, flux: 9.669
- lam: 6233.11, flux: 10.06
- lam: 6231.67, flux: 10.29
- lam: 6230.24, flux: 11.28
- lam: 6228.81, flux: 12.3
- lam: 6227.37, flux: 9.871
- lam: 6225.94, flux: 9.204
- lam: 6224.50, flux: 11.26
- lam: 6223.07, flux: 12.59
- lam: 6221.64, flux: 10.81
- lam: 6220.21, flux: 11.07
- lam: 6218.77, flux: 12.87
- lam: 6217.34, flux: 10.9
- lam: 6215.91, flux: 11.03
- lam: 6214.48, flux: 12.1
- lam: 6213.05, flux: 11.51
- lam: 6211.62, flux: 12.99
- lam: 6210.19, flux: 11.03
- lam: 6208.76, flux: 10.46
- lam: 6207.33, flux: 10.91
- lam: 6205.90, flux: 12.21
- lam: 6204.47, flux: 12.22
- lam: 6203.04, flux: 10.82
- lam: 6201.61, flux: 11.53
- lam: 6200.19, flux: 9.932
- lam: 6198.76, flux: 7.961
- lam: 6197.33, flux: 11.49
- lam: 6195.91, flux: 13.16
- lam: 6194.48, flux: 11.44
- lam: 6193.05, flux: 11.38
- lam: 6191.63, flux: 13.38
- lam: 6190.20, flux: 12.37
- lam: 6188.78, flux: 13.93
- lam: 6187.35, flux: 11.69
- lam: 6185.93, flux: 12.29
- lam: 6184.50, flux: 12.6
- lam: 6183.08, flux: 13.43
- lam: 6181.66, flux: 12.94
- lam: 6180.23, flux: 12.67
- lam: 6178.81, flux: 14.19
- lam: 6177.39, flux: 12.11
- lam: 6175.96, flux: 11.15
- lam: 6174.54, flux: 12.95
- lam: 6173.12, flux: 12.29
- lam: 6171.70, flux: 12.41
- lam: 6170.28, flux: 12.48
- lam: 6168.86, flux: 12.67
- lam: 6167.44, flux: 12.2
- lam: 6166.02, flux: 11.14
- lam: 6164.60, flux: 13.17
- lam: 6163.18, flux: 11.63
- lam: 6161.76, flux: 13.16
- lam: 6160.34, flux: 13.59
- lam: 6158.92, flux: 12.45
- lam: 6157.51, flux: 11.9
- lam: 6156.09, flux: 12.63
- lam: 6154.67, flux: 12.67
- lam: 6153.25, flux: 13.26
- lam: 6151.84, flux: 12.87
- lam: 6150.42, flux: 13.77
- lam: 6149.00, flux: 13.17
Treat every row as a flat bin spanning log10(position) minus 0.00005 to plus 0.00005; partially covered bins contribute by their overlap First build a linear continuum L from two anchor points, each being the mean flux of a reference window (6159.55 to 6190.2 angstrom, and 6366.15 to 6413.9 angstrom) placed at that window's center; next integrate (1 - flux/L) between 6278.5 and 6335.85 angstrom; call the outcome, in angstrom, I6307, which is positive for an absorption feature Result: 5.6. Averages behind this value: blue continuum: 12.6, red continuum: 10.9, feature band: 10.4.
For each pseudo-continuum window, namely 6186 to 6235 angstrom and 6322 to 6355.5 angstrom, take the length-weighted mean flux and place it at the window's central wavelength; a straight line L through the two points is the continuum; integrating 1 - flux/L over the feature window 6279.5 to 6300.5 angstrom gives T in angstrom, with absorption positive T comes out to 1.82 angstrom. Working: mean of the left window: 11.4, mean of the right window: 11.2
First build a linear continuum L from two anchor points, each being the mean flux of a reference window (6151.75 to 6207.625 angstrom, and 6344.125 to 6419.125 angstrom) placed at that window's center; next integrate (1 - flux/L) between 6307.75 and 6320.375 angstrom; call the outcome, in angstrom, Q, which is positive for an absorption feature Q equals 1.1 angstrom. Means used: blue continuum 12.2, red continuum 11.1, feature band 10.5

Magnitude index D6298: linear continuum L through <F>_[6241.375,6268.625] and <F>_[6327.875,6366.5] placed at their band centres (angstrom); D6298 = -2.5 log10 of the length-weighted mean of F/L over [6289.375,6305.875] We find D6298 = 0.13 mag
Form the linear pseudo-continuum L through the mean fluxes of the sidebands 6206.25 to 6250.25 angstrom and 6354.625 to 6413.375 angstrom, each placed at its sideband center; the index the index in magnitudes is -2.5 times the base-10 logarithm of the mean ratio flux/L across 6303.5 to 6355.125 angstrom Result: 0.02 mag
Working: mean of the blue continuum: 11.1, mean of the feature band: 10.9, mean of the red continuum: 11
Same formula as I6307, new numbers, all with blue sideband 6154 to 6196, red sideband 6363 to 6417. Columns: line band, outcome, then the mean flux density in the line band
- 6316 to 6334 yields 1.2 angstrom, 10.7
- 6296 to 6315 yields 1.7 angstrom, 10.5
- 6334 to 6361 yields 0.2 angstrom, 11.2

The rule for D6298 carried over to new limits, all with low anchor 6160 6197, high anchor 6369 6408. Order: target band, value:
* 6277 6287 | 0.06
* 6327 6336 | 0.04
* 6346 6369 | -0.01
